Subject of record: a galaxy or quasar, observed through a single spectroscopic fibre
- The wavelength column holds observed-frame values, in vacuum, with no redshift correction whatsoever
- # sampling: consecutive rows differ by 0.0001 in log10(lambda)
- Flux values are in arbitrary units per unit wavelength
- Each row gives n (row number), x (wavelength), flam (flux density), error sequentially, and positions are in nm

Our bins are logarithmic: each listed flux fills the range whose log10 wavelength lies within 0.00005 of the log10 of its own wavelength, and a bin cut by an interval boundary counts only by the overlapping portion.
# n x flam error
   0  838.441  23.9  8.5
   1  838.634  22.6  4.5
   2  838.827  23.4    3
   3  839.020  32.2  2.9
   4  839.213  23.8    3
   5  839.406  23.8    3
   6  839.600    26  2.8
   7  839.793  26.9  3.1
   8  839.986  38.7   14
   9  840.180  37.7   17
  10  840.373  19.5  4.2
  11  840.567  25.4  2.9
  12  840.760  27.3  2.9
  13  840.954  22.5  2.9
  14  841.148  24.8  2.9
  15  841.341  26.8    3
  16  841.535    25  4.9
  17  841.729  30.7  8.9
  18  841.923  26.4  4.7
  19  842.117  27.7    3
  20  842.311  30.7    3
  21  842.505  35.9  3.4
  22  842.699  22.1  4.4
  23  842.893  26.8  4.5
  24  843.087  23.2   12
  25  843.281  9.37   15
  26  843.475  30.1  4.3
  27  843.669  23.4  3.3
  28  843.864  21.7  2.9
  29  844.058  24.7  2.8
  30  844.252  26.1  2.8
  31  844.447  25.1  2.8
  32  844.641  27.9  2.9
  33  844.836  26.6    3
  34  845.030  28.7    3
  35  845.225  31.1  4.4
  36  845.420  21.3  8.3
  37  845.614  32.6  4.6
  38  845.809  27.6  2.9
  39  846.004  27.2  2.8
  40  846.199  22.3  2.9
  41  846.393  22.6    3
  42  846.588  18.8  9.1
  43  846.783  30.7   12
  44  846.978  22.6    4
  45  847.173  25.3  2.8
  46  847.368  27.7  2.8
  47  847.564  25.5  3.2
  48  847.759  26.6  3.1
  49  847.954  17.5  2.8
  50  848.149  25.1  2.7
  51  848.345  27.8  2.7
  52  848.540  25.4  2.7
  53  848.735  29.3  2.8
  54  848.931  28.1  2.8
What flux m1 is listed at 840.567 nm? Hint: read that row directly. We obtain 25.4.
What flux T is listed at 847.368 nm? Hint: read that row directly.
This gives 27.7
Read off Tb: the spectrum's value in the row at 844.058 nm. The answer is 24.7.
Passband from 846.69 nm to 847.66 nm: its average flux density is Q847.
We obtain 26.3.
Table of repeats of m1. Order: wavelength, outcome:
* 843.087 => 23.2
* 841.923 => 26.4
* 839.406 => 23.8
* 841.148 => 24.8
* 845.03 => 28.7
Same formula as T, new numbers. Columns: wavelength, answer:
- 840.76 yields 27.3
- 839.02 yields 32.2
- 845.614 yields 32.6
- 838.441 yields 23.9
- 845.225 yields 31.1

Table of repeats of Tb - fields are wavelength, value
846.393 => 22.6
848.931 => 28.1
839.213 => 23.8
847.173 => 25.3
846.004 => 27.2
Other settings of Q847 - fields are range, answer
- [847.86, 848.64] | 24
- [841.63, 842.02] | 28.5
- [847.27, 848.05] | 24.3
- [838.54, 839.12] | 26.1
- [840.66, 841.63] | 25.3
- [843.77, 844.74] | 25.1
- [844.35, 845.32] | 27.9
